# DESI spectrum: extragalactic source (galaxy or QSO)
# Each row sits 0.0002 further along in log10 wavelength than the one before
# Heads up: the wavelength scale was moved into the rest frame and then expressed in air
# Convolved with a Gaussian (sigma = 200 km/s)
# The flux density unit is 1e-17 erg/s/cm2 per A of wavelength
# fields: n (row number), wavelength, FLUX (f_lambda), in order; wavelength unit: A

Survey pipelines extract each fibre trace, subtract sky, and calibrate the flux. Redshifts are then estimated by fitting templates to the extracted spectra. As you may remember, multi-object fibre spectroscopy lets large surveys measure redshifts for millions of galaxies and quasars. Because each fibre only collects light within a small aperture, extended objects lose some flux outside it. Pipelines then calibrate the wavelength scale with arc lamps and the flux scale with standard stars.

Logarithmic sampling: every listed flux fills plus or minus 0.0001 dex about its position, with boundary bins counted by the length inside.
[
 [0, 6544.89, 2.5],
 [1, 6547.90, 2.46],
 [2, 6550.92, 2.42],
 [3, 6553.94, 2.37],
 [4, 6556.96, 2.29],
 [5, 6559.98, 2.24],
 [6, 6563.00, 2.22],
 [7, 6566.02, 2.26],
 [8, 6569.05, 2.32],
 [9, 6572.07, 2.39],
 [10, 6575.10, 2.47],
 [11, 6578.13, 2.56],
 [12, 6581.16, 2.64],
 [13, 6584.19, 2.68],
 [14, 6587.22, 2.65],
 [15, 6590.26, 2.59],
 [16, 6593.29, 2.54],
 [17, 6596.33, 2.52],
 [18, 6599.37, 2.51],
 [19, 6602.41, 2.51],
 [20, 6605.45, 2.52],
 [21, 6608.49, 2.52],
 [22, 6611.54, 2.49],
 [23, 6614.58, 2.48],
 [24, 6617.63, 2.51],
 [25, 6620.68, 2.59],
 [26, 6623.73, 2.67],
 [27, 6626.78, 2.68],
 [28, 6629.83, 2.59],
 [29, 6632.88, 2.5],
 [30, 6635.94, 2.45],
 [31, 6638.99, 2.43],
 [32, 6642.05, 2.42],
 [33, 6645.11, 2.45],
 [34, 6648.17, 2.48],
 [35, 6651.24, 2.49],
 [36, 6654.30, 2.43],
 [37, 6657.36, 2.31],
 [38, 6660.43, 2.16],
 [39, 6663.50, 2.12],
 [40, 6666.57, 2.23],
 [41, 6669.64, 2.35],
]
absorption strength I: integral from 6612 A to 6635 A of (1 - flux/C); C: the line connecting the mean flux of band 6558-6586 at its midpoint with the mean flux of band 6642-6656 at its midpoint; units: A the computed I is -1.2 A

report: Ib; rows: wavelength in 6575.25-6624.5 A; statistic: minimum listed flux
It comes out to 2.48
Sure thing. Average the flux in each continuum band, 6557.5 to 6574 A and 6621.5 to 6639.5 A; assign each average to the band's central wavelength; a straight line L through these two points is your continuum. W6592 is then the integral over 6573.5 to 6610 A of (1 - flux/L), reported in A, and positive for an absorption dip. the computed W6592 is -2.43 A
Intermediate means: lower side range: 2.29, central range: 2.56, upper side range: 2.56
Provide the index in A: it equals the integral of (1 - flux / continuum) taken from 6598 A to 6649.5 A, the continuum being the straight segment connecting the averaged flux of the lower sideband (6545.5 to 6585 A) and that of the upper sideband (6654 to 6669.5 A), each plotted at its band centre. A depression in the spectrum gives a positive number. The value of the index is -4.67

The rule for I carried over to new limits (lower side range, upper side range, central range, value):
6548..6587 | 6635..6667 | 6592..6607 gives -0.78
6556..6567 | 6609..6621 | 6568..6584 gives -1.21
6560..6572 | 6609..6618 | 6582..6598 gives -1.41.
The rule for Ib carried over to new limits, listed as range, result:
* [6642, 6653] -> 2.42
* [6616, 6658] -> 2.31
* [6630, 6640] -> 2.43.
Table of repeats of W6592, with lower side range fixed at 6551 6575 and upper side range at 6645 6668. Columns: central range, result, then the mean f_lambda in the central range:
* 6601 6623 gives -1.91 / 2.52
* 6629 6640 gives -0.78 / 2.49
